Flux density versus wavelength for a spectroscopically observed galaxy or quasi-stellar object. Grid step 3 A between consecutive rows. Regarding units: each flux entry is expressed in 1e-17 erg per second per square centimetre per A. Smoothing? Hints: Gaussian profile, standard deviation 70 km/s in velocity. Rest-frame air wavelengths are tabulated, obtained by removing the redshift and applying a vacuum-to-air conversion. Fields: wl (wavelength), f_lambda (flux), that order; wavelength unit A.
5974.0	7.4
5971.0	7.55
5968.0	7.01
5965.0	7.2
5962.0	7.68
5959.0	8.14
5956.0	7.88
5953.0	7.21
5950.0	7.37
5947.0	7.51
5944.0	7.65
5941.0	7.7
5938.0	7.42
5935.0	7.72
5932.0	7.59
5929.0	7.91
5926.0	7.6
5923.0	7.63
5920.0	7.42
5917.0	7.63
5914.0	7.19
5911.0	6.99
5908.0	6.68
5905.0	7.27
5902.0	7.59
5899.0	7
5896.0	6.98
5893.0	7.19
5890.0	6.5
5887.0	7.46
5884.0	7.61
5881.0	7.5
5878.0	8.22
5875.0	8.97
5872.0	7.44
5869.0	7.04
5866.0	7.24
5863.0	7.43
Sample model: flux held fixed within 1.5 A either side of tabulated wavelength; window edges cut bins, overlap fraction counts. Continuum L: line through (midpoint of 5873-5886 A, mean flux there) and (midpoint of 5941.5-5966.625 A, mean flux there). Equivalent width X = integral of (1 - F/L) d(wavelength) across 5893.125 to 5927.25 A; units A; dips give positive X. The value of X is 2.5 A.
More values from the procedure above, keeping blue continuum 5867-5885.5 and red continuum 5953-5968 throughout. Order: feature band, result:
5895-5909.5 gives 1.2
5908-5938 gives 0.8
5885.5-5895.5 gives 0.9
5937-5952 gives 0.2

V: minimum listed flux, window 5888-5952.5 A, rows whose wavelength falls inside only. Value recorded 6.5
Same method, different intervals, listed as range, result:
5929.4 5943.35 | 7.42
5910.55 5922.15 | 6.99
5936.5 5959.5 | 7.21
